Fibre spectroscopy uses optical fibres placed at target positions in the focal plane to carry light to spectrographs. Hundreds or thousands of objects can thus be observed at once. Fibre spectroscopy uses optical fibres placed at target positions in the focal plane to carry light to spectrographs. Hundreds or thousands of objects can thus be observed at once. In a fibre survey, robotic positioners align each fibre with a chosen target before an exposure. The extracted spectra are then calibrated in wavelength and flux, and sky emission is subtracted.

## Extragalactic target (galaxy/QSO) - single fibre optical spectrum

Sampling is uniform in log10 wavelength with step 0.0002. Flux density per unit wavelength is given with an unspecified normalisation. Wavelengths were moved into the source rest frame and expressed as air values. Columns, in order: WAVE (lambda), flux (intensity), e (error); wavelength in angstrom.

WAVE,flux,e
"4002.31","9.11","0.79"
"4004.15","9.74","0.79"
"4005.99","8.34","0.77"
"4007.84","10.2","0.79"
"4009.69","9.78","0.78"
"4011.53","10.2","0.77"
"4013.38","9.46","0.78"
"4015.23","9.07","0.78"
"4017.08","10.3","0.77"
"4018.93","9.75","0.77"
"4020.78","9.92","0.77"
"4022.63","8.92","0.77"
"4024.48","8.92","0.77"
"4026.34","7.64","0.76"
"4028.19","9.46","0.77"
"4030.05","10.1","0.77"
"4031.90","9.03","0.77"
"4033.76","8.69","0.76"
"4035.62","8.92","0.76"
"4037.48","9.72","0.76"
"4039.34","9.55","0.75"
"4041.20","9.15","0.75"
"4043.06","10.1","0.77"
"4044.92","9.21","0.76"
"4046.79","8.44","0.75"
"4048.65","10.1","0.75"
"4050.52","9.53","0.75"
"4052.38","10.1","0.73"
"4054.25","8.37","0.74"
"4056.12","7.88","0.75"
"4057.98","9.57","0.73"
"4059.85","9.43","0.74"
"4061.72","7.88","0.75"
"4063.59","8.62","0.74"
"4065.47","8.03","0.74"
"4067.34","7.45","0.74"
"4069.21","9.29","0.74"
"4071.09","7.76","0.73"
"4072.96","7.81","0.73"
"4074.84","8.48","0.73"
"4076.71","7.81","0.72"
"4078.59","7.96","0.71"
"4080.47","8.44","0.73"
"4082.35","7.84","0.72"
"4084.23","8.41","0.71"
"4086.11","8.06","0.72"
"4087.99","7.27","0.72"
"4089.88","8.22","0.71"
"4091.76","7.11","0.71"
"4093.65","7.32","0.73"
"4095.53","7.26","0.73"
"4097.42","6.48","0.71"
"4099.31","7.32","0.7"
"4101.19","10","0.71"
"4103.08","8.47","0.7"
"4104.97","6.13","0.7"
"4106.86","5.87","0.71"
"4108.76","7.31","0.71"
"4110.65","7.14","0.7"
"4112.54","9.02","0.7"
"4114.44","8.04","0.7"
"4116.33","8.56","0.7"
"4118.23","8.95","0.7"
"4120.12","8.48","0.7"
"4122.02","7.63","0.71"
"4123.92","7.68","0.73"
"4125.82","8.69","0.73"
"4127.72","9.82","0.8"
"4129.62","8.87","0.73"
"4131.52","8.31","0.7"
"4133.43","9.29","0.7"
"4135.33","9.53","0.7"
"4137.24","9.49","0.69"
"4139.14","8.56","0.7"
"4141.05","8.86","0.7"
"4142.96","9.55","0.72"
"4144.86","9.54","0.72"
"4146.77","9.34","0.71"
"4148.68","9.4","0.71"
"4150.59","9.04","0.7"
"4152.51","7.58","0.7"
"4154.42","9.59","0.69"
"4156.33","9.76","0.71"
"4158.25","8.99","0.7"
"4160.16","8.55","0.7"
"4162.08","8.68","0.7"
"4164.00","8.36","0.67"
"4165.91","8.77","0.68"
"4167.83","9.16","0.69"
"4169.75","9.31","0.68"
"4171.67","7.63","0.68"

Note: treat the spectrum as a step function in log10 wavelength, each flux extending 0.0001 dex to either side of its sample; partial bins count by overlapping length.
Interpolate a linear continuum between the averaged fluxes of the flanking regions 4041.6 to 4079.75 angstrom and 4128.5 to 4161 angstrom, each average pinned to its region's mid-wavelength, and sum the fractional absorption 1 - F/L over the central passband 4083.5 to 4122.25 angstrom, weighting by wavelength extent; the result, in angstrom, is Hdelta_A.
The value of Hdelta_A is 4.9 angstrom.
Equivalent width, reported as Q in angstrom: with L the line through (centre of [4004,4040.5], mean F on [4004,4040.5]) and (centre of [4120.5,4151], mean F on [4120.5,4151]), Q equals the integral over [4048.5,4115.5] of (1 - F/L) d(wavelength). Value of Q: 7.9 angstrom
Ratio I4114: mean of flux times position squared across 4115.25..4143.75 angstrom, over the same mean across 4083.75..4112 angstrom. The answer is 1.2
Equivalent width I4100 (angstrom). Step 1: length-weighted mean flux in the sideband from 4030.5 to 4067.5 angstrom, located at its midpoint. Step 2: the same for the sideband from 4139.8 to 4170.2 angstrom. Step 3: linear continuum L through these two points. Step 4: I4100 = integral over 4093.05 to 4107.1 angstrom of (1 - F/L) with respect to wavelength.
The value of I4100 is 2.5 angstrom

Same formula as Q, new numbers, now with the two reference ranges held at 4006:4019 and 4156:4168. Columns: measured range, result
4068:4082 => 1.7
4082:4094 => 2.0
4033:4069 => 1.9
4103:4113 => 2.2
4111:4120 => 0.6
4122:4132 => 0.5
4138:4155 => -0.2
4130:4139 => -0.1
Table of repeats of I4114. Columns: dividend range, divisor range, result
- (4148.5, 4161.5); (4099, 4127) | 1.14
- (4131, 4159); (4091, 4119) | 1.22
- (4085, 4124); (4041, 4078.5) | 0.91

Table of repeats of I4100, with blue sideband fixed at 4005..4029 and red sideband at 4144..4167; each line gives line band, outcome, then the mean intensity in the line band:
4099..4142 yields 3.3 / 8.37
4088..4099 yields 2.2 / 7.27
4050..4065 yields 0.6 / 8.88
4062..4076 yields 1.6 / 8.18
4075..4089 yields 1.8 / 8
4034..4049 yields 0.0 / 9.34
